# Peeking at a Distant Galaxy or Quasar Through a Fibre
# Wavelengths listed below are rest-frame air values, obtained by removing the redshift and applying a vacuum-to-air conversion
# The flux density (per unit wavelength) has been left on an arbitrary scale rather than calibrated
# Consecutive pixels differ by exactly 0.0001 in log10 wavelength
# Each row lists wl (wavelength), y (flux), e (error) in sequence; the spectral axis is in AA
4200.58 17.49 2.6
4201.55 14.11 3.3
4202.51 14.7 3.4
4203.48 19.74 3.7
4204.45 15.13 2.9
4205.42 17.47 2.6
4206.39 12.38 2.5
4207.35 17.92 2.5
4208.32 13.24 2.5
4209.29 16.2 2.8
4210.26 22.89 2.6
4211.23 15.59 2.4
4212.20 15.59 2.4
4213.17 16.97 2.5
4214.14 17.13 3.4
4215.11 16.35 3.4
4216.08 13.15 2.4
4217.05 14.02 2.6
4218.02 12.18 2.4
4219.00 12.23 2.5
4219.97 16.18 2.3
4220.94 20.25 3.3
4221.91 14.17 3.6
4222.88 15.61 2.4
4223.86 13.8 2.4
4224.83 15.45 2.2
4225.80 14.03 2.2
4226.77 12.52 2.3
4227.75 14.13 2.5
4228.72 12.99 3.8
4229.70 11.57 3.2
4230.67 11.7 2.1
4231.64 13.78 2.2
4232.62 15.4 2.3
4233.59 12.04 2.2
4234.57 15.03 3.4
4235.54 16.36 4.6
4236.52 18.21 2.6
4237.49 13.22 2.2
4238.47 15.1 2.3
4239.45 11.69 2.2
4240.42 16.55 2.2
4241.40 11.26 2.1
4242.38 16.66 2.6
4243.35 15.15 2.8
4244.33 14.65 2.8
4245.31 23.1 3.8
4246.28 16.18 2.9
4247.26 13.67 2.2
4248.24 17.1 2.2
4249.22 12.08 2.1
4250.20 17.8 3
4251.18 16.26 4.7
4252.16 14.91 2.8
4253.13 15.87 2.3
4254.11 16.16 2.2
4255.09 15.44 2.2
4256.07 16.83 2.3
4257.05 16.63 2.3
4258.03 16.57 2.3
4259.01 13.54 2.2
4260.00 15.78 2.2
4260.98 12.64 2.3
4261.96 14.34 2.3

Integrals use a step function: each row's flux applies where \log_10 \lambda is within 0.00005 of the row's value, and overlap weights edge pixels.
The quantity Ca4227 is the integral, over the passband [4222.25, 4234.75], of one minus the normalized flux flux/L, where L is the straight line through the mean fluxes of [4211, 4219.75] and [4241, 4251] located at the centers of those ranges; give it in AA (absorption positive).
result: 1.3 AA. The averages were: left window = 14.8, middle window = 13.7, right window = 15.8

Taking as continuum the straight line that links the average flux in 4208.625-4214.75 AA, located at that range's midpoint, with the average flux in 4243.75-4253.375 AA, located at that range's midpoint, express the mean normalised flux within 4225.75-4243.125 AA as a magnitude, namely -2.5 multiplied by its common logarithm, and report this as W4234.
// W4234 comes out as 0.18 mag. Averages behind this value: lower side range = 17.2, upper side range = 16.2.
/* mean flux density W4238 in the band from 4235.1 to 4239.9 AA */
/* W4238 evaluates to 14.9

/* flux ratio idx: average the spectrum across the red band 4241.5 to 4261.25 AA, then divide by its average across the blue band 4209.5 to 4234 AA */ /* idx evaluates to 1.07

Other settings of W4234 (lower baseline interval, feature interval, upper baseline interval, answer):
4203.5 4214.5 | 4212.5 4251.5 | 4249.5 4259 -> 0.10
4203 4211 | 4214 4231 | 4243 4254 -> 0.16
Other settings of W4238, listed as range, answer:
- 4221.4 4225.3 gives 14.8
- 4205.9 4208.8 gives 14.5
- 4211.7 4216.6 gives 15.8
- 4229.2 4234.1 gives 12.9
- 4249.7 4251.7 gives 16.9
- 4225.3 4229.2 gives 13.4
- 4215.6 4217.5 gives 13.6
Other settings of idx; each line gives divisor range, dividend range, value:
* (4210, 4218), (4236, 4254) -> 0.97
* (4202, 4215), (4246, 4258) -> 0.95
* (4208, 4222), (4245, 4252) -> 1.03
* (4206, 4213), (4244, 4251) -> 1.00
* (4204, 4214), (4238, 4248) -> 0.94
